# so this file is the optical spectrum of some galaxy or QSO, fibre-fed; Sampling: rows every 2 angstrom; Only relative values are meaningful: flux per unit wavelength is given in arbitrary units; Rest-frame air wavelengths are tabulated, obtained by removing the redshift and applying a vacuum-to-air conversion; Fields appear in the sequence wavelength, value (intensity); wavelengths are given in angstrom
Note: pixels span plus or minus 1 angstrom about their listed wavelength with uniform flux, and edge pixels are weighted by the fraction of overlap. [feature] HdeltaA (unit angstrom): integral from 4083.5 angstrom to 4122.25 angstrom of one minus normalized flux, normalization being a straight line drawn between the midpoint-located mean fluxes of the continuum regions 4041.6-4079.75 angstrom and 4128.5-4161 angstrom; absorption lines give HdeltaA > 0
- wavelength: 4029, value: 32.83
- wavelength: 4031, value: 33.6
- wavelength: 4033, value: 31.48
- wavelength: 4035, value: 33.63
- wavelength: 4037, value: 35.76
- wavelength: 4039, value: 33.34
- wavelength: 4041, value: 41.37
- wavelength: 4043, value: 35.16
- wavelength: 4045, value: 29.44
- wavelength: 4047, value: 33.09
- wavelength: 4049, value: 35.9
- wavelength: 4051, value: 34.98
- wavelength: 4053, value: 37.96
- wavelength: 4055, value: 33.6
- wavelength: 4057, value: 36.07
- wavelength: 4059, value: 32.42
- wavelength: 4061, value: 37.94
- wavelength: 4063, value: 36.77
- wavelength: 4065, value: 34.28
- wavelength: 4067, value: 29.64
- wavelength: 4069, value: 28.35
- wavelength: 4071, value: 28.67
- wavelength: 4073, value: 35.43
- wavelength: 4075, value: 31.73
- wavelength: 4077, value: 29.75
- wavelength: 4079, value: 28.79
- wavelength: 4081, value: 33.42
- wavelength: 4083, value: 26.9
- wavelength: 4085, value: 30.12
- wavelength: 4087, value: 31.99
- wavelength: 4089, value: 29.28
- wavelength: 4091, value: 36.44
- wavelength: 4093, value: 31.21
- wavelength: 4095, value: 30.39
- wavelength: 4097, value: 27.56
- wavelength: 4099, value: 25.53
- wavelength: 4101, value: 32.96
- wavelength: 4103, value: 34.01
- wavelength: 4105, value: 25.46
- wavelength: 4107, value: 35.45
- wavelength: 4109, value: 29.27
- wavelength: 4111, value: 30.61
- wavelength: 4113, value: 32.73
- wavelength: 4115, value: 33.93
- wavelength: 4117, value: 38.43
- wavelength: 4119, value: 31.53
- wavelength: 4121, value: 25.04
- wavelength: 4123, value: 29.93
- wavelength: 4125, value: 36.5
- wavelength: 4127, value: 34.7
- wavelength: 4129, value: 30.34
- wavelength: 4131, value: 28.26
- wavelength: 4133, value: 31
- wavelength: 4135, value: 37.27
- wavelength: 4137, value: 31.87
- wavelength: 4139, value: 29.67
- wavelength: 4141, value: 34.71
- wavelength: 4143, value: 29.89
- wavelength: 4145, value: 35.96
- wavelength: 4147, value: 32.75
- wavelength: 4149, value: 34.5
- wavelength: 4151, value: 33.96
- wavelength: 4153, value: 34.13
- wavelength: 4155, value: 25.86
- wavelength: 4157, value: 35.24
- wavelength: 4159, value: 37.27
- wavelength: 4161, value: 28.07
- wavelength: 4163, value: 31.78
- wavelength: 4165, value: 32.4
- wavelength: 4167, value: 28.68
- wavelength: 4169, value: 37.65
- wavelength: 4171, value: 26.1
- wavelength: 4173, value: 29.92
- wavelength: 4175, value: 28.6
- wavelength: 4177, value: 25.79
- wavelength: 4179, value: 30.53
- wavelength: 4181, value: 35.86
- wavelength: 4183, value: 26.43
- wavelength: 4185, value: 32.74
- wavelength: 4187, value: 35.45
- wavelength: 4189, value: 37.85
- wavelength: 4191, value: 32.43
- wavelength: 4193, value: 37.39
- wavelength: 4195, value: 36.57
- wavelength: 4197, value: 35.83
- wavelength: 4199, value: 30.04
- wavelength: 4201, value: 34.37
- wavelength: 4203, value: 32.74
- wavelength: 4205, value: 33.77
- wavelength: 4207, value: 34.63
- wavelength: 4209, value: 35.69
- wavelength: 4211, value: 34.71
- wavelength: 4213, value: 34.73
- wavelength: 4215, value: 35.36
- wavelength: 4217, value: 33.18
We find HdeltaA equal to 2.1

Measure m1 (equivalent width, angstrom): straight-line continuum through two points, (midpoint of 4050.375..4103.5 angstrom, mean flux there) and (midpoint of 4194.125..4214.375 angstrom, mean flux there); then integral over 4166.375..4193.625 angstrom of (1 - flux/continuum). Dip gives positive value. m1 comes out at 1.7 angstrom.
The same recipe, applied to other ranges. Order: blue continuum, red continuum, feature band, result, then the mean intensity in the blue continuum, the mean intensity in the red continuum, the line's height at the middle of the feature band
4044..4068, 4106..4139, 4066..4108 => 3.4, 34.3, 32.2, 33.4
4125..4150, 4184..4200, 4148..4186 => 2.8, 32.7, 34.8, 33.8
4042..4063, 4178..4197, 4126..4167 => 2.2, 34.8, 34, 34.2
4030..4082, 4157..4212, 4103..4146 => 1.4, 33.6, 32.8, 33.1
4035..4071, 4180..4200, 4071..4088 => 1.7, 34.3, 34.1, 34.2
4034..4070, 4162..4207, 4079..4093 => 1.1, 34.4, 32.5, 33.9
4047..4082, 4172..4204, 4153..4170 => 0.3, 33.3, 32.7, 32.8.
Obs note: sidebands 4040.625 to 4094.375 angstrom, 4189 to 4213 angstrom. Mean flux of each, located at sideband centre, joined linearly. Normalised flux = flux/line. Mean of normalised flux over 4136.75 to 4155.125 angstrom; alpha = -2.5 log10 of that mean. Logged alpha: 0.04 mag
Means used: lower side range 32.9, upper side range 34.5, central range 32.7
